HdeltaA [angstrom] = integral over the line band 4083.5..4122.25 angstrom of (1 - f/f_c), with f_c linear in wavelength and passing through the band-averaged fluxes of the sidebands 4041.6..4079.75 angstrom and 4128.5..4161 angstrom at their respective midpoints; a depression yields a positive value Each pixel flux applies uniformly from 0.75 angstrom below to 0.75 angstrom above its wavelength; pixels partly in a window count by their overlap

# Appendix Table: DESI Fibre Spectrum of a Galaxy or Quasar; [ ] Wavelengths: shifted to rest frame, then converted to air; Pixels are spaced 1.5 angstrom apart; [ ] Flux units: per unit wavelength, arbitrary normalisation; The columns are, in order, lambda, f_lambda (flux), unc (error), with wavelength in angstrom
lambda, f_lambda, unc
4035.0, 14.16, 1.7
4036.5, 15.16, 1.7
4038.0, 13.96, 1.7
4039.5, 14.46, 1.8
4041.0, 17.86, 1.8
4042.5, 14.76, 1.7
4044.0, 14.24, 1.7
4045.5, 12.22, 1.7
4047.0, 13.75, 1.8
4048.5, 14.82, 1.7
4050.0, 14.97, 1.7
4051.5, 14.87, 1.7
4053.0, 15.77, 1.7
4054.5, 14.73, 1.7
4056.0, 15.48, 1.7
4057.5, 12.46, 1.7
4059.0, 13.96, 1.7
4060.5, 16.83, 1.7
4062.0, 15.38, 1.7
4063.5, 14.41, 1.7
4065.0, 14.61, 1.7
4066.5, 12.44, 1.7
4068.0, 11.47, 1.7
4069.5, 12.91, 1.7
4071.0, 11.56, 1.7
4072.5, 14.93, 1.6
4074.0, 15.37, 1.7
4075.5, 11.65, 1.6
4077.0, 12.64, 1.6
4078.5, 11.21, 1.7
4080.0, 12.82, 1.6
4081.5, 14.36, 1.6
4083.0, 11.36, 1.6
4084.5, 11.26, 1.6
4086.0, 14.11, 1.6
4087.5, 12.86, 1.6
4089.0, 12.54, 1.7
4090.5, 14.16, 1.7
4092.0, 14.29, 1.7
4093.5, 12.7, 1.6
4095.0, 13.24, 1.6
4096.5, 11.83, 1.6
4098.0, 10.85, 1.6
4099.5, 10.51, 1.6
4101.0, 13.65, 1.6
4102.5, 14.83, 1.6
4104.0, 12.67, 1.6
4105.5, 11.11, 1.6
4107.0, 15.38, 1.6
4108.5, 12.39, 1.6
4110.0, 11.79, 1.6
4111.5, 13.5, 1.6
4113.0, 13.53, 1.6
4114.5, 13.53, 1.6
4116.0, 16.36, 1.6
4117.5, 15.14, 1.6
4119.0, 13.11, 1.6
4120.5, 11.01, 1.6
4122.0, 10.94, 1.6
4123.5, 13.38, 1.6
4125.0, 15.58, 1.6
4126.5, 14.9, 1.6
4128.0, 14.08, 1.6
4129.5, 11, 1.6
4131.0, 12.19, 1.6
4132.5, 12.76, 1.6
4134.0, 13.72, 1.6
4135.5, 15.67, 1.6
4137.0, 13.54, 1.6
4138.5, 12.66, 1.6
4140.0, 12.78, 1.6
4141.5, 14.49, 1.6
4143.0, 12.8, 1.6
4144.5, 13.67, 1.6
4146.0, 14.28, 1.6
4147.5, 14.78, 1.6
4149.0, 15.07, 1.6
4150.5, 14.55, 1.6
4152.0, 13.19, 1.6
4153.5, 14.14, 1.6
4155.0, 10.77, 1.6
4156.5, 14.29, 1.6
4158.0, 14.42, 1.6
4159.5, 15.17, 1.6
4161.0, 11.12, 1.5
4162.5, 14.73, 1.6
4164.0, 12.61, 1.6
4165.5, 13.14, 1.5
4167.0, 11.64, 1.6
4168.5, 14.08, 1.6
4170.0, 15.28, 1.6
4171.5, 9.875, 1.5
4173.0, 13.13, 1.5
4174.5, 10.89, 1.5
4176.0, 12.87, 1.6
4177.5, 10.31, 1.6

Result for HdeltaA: 2.1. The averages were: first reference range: 13.9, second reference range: 13.6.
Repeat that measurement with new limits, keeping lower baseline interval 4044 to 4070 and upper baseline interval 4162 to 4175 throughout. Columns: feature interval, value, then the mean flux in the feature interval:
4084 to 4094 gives 0.44 angstrom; 13.2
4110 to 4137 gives -0.26 angstrom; 13.5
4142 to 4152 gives -0.80 angstrom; 14.1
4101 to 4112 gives 0.37 angstrom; 13.1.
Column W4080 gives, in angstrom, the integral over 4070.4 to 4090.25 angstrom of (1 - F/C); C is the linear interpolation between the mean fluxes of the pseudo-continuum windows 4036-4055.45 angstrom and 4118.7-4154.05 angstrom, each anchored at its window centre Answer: 2.0 angstrom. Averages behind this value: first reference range 14.7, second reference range 13.5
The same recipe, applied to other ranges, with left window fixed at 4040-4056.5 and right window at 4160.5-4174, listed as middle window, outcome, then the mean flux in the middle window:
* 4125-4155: -0.8 angstrom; 13.7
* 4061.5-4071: 0.8 angstrom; 13.3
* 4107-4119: -0.1 angstrom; 13.8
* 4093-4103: 1.1 angstrom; 12.5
